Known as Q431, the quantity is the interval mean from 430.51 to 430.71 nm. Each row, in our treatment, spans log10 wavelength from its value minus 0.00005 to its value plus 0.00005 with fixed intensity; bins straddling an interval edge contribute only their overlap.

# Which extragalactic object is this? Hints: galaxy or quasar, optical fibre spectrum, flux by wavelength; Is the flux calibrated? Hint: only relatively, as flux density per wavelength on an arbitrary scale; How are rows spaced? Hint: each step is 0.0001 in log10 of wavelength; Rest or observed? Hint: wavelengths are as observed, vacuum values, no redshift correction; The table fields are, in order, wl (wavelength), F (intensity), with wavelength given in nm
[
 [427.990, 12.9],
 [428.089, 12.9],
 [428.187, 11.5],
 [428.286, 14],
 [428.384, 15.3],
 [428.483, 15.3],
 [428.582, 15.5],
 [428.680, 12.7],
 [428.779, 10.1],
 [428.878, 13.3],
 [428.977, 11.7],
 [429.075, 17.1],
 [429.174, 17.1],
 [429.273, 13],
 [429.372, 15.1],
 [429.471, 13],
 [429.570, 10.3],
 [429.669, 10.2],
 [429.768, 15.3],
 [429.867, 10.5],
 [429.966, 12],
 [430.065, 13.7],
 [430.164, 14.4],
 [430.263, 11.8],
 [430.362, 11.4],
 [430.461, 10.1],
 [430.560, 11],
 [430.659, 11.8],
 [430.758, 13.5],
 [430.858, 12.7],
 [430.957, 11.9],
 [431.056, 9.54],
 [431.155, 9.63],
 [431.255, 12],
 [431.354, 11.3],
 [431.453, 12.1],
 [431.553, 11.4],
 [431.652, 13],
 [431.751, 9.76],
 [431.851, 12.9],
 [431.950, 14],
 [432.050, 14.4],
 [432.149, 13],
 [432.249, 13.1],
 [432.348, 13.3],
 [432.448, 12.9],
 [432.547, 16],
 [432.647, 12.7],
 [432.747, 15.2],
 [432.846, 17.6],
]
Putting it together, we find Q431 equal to 11.4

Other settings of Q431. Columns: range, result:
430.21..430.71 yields 11.3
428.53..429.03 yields 12.7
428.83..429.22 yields 14.8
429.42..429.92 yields 11.9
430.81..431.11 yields 11.4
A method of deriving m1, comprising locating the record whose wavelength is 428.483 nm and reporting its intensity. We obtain 15.3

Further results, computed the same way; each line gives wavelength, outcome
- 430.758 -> 13.5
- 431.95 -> 14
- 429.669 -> 10.2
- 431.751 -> 9.76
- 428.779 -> 10.1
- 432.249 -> 13.1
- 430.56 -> 11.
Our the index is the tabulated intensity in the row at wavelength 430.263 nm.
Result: 11.8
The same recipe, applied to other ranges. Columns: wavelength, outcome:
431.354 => 11.3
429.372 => 15.1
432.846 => 17.6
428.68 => 12.7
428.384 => 15.3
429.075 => 17.1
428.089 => 12.9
